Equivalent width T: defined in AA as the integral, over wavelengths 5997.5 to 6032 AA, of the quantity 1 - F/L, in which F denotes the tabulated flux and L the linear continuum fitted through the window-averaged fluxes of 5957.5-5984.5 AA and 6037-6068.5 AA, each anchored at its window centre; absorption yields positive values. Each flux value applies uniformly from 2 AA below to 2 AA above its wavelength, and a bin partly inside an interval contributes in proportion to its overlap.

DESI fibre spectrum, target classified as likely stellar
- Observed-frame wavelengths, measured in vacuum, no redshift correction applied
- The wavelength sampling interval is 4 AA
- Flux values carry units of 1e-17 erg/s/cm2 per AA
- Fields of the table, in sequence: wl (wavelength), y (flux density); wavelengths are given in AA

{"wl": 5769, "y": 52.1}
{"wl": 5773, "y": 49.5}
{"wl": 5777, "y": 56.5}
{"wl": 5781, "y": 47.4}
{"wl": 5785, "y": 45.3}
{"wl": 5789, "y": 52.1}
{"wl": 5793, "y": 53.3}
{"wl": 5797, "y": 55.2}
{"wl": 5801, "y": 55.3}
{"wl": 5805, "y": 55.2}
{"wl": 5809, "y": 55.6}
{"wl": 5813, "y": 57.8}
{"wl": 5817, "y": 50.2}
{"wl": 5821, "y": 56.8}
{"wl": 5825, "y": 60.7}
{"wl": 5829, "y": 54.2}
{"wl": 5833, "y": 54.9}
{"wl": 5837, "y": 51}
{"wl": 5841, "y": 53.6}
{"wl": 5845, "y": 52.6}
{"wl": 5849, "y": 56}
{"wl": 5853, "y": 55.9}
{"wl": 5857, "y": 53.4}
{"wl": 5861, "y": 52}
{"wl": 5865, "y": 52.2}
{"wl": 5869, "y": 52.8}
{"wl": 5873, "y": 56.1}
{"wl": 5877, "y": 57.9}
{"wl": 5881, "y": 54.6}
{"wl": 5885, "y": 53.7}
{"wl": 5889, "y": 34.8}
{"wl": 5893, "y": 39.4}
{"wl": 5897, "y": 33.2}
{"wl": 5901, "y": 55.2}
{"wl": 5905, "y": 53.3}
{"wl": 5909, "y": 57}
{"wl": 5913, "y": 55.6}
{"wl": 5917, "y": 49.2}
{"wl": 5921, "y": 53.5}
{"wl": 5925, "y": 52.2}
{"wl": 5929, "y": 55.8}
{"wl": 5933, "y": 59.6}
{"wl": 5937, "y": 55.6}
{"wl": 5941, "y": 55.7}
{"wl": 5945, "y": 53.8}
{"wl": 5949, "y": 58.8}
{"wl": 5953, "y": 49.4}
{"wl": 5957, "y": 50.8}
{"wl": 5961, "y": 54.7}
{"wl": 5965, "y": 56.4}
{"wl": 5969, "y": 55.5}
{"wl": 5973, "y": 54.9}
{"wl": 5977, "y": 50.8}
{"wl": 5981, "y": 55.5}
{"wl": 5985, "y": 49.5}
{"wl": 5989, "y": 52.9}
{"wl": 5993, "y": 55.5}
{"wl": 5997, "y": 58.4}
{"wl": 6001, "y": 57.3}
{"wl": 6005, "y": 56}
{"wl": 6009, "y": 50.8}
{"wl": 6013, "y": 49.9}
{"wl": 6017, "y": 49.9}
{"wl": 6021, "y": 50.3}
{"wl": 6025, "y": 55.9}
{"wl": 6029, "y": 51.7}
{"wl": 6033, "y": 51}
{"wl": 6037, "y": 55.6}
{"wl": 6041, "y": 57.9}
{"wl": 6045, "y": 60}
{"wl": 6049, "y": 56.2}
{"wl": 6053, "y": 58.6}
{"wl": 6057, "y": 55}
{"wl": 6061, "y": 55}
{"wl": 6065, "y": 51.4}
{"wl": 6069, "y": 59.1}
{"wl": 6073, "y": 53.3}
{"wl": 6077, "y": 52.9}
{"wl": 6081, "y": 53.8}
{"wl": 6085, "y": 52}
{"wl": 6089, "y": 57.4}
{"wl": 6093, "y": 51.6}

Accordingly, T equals 1.50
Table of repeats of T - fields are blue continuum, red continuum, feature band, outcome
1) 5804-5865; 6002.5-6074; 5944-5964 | 0.3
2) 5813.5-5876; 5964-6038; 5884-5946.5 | 3.4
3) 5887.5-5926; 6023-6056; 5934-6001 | -3.4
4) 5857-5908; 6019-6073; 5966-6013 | -0.7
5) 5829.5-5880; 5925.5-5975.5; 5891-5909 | 2.6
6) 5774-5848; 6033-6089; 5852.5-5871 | 0.3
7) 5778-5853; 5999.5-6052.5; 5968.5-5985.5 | 0.2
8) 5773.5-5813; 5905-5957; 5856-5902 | 3.8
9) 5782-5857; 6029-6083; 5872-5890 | 0.8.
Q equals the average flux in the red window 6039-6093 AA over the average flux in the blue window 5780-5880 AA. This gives 1.03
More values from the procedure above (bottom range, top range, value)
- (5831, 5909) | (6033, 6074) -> 1.09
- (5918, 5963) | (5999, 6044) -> 0.98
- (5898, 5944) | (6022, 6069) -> 1.02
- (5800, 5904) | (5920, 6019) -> 1.03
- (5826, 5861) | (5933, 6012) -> 1.01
